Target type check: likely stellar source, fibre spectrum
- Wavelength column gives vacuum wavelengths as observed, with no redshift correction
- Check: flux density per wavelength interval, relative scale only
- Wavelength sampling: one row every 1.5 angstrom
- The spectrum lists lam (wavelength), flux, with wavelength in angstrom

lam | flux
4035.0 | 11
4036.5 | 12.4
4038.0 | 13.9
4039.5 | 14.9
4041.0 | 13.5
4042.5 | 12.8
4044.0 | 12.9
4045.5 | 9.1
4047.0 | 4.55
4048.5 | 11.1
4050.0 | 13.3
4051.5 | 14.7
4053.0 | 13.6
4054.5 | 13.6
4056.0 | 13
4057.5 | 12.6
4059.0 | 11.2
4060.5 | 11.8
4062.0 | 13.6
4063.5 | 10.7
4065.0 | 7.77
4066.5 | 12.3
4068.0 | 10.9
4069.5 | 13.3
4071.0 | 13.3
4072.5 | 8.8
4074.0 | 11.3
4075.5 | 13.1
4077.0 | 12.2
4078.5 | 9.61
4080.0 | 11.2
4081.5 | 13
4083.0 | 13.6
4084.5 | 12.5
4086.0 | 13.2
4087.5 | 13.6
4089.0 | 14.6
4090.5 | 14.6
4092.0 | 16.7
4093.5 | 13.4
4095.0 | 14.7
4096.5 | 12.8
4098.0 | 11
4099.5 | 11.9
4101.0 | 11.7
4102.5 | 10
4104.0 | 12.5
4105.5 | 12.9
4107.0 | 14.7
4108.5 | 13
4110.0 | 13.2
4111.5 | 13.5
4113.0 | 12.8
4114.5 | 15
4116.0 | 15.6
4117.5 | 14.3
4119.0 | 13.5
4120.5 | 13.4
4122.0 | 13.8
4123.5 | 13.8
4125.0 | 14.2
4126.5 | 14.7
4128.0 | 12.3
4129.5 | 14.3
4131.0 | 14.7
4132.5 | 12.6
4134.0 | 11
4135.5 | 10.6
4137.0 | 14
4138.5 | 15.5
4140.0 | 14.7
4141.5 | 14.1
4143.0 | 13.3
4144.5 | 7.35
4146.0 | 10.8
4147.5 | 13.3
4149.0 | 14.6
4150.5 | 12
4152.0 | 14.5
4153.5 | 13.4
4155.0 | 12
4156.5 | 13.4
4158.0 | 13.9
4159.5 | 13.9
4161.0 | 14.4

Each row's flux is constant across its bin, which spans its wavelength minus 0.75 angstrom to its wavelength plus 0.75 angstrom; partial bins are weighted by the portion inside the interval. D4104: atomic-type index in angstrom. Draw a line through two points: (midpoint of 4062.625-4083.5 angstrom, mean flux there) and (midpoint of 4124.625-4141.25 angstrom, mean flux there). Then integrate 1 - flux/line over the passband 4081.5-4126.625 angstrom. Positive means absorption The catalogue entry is -3.4 angstrom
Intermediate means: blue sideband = 11.5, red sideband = 13.5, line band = 13.5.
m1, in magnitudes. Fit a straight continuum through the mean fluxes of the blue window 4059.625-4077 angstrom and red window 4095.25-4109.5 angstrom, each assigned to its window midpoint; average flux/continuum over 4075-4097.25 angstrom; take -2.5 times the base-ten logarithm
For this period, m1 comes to -0.11 mag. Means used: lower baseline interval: 11.6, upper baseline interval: 12.4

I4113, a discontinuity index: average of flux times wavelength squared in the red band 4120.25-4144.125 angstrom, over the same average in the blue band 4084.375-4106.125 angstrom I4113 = 1.05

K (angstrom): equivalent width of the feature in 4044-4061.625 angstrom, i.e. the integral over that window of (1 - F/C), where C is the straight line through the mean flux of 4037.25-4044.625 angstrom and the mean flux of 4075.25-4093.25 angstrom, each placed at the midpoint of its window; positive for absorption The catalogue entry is 2.2 angstrom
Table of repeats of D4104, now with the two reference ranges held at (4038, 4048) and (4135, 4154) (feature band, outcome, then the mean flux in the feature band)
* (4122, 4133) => -0.97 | 13.8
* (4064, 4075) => 0.68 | 11.1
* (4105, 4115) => -0.89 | 13.6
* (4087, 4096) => -1.76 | 14.6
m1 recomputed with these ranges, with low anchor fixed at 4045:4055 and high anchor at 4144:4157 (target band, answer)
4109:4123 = -0.15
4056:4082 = 0.00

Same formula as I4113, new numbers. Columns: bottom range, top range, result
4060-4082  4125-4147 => 1.16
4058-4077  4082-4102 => 1.17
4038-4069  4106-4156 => 1.16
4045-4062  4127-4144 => 1.17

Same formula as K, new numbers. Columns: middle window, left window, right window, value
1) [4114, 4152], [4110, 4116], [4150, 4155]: 0.6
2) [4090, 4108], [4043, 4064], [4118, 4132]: 0.1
